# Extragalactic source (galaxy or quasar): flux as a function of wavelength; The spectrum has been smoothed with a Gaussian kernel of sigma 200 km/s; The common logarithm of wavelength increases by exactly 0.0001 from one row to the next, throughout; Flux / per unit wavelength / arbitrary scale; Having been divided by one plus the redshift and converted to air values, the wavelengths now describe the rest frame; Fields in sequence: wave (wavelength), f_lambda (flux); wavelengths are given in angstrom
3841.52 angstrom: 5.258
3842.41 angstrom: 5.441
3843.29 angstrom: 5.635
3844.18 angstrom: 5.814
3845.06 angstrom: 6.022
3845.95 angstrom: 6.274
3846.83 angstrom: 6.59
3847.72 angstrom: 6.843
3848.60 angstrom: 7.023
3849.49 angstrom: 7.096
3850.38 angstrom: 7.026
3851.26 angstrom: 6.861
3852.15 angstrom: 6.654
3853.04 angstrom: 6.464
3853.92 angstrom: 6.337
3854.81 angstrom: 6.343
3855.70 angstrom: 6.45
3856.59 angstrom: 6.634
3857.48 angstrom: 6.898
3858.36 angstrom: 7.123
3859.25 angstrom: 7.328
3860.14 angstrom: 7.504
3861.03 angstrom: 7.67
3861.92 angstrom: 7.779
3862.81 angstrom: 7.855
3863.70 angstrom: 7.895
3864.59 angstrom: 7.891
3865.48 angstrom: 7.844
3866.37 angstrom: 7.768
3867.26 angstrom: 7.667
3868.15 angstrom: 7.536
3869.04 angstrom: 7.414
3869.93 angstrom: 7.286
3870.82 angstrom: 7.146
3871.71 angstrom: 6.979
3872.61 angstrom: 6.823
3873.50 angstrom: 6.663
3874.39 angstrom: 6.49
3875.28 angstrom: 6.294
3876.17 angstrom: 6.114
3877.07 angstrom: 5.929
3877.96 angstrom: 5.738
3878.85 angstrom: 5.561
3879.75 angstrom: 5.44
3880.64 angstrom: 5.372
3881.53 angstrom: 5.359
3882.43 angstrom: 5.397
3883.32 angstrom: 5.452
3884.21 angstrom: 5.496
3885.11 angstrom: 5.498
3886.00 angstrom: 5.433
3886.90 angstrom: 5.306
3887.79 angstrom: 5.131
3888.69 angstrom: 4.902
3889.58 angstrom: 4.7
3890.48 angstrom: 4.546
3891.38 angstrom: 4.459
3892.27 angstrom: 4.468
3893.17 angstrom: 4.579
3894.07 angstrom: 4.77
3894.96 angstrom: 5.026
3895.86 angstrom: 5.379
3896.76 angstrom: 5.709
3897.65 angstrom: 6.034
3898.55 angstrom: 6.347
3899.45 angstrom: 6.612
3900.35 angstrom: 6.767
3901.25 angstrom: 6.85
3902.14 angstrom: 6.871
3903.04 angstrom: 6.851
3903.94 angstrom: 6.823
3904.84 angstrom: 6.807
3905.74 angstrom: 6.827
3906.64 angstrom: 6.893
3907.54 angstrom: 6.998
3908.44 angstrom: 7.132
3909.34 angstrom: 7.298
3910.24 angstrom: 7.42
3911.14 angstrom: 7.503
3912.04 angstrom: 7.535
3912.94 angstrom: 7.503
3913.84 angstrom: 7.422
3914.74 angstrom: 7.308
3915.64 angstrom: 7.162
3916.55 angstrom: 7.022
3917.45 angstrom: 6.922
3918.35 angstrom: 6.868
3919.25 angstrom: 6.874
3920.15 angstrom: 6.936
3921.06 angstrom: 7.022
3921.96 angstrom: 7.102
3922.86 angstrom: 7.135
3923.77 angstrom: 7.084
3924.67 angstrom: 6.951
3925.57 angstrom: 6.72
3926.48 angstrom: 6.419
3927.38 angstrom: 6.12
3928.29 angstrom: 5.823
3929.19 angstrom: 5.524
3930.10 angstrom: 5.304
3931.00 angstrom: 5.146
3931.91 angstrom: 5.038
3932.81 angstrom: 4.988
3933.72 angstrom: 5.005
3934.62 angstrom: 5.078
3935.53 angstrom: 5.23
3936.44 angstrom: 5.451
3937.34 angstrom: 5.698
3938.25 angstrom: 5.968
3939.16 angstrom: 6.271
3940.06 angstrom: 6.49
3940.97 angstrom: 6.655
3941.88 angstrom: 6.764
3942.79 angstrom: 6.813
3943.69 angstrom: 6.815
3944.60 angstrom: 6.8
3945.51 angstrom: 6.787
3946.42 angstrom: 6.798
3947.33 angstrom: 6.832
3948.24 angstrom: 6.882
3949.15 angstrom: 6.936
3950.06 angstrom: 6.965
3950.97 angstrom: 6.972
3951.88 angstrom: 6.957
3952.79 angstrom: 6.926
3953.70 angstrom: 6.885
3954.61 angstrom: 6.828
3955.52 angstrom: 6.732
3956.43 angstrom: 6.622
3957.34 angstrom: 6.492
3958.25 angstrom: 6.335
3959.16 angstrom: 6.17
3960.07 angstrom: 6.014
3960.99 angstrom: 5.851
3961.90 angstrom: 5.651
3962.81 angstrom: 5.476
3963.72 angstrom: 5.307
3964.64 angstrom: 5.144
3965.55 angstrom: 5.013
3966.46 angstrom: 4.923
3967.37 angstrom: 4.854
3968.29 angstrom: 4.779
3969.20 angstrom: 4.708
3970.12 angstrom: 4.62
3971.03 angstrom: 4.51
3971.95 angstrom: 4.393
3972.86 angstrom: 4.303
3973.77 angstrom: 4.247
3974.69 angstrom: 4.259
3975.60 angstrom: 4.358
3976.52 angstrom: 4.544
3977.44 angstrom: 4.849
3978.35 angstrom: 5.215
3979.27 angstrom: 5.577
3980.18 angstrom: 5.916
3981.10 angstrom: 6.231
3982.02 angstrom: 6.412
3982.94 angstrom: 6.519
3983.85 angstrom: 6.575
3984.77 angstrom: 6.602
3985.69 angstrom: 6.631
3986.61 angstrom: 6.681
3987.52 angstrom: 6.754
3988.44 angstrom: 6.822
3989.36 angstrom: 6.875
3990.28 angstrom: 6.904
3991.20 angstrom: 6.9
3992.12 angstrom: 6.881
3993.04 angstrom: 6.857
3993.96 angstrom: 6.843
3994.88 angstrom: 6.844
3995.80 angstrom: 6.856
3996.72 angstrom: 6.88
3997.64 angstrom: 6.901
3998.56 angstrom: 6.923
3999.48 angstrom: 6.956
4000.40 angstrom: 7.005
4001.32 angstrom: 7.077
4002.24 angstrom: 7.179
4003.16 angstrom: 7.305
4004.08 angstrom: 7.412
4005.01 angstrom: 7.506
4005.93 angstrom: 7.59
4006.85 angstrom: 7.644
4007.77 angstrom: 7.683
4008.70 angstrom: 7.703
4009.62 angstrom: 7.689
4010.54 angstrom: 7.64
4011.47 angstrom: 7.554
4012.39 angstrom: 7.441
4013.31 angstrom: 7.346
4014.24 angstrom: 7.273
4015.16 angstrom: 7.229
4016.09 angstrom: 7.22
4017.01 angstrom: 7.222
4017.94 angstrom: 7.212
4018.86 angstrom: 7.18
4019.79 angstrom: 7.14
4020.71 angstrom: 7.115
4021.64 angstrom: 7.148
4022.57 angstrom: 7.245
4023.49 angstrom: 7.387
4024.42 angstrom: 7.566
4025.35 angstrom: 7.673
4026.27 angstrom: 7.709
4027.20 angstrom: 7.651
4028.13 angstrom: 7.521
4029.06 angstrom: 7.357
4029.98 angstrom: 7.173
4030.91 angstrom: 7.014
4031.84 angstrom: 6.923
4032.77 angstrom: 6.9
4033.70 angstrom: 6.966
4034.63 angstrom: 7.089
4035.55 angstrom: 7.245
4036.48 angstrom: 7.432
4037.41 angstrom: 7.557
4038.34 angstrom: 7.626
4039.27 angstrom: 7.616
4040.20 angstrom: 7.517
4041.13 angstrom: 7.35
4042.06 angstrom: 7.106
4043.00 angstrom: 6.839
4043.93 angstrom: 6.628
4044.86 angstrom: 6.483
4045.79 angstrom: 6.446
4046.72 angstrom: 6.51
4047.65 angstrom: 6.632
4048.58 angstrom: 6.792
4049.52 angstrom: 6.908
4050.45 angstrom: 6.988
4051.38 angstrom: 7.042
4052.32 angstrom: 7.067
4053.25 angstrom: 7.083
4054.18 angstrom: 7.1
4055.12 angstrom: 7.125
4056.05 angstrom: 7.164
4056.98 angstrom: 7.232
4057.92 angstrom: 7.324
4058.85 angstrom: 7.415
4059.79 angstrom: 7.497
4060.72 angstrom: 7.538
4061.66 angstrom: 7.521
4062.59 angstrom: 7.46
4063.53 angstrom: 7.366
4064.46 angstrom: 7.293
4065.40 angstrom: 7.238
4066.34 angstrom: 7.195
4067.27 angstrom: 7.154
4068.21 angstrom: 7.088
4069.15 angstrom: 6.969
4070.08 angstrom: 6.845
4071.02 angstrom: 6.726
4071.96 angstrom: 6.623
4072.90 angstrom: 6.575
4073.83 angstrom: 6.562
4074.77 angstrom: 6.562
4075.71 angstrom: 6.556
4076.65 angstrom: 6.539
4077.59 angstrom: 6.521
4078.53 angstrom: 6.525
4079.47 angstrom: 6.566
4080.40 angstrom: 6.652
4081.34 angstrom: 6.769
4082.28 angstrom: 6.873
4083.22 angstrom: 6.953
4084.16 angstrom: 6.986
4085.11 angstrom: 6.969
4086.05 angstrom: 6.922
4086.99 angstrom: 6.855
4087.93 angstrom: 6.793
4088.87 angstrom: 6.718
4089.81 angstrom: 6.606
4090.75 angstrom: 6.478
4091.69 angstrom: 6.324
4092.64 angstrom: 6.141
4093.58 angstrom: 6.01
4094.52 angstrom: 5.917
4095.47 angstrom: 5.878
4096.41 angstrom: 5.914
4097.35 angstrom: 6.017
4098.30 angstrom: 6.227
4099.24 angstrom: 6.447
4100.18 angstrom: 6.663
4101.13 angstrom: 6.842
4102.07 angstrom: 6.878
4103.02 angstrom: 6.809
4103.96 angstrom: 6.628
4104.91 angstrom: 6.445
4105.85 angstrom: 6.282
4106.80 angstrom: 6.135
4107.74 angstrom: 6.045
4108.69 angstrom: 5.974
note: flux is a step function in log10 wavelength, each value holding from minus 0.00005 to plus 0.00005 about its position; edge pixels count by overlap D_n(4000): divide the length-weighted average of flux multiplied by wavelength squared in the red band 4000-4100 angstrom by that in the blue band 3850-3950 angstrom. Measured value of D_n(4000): 1.18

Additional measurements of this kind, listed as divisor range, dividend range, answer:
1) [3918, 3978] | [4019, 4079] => 1.26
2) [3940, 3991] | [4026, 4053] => 1.23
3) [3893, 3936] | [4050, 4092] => 1.17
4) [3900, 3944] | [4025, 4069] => 1.17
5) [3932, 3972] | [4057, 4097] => 1.21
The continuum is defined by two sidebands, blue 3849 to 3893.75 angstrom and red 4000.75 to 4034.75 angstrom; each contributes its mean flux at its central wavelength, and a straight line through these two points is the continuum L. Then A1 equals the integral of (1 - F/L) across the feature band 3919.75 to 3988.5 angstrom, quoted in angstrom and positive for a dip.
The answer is 9.3 angstrom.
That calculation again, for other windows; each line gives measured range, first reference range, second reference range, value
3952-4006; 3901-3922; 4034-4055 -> 7.34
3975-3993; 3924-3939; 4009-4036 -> 1.25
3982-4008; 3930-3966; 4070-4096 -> -2.73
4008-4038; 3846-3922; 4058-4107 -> -2.99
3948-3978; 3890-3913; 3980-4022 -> 5.07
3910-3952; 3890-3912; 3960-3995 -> -3.56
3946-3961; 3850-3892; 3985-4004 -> 0.15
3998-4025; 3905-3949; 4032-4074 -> -1.64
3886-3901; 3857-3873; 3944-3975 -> 3.55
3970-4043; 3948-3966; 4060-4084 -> -2.59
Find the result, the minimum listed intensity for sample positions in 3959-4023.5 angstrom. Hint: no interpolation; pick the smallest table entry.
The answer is 4.247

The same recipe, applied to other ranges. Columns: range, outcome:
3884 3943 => 4.459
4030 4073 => 6.446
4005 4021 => 7.115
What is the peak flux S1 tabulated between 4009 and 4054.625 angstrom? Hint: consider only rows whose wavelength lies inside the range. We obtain 7.709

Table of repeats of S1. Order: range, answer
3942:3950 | 6.936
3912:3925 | 7.535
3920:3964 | 7.135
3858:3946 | 7.895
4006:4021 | 7.703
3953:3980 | 6.885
